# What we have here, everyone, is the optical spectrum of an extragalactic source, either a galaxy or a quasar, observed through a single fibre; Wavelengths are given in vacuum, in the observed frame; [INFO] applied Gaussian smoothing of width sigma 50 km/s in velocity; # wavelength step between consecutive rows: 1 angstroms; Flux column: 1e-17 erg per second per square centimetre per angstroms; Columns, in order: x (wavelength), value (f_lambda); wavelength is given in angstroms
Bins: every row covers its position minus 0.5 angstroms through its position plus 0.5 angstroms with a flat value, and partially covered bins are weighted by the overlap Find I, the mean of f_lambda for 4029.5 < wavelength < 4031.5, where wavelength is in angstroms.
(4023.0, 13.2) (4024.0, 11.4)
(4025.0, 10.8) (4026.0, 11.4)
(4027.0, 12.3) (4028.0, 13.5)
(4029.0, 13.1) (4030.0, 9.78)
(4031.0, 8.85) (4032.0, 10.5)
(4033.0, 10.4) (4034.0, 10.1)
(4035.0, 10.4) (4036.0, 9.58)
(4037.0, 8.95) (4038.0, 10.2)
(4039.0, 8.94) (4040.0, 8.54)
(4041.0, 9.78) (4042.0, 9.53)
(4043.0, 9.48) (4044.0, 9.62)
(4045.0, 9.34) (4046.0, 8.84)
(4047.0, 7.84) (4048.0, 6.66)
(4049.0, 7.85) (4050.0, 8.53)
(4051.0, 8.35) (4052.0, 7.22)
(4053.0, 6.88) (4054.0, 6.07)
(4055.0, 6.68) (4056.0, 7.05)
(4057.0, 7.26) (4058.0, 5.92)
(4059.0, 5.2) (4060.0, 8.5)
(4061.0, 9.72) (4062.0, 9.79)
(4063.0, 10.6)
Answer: 9.31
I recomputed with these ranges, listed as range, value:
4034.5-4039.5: 9.61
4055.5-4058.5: 6.74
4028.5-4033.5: 10.5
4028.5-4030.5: 11.4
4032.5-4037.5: 9.89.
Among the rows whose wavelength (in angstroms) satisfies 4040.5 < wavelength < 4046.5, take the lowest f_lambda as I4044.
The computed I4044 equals 8.84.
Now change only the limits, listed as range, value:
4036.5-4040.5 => 8.54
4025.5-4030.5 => 9.78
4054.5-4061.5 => 5.2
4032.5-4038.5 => 8.95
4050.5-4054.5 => 6.07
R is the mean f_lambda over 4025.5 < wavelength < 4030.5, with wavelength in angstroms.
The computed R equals 12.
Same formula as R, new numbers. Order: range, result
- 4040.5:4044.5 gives 9.6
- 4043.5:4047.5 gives 8.91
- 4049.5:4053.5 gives 7.74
